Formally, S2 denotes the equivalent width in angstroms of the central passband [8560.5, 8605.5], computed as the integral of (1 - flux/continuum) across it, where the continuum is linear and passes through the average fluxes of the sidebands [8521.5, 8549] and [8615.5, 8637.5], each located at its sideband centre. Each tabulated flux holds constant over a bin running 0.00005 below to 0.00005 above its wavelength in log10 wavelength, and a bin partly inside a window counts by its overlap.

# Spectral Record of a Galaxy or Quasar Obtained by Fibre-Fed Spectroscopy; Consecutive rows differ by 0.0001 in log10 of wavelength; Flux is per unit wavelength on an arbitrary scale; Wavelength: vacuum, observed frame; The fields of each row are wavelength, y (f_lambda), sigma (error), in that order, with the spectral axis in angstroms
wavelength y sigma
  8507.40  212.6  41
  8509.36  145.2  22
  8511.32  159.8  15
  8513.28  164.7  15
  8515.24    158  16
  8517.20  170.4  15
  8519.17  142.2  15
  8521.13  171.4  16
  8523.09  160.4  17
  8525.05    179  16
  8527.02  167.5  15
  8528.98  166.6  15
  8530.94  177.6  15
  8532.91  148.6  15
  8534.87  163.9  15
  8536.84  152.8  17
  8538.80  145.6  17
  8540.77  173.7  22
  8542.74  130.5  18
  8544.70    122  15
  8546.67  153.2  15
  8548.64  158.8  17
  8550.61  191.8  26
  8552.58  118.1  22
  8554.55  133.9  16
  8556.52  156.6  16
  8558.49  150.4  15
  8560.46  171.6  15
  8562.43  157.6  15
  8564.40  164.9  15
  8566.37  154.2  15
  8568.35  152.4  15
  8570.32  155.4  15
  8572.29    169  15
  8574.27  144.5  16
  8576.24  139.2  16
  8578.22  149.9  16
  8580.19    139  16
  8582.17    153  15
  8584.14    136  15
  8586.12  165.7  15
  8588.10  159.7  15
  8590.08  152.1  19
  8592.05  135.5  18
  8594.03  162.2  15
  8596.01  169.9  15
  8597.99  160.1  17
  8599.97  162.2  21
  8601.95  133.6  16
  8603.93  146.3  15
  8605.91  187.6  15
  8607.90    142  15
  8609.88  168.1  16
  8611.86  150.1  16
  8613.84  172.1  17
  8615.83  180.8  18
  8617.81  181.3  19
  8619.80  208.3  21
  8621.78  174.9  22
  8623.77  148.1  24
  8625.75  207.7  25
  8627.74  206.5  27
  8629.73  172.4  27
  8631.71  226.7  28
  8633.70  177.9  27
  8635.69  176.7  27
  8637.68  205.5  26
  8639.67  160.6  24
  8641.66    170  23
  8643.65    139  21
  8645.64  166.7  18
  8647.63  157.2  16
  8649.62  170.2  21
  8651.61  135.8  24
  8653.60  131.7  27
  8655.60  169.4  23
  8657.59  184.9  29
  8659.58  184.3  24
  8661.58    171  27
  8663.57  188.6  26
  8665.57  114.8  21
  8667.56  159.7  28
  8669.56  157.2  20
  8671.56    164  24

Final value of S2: 5.1 angstroms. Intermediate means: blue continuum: 157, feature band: 154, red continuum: 188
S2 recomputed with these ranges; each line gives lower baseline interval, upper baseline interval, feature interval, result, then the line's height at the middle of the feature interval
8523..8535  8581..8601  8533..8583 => 2.9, 162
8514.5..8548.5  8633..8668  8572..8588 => 1.1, 161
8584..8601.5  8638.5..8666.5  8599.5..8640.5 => -4.6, 158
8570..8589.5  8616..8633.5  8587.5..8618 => 2.0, 171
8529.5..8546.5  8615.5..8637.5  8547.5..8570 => 0.7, 161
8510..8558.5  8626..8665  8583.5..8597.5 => 0.9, 165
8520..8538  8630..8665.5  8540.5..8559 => 2.0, 166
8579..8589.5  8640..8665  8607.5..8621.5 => -1.5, 156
